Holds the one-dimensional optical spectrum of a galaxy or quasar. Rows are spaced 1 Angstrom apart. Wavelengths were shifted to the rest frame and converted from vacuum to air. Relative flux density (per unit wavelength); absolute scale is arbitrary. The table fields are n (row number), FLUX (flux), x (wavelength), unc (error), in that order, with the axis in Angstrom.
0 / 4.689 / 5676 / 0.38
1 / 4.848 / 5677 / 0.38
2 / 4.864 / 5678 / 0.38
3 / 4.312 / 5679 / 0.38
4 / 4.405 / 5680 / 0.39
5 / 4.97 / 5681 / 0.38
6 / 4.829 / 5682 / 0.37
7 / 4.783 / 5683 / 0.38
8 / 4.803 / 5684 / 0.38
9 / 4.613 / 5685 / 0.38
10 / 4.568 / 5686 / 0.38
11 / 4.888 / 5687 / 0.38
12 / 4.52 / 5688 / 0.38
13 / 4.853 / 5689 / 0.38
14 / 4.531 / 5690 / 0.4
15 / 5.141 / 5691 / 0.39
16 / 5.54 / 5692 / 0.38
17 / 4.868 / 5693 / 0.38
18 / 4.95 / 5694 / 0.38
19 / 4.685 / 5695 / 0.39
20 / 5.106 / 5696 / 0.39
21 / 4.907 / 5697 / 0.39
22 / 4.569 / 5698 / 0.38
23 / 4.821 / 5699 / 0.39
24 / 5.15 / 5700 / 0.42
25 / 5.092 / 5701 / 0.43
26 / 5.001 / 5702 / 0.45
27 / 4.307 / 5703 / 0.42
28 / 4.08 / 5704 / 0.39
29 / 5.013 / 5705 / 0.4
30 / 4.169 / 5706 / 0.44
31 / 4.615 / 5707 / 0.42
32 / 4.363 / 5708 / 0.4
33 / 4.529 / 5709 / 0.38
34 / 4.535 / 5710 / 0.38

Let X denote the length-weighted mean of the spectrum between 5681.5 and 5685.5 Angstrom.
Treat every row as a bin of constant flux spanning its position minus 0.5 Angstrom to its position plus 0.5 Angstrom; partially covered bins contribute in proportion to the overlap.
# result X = 4.76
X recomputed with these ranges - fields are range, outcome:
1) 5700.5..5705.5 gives 4.7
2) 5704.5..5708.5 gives 4.54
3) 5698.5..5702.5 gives 5.02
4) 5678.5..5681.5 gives 4.56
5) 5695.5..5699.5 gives 4.85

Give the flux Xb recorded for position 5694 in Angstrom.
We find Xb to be 4.95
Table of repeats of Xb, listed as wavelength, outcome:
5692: 5.54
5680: 4.405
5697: 4.907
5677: 4.848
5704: 4.08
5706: 4.169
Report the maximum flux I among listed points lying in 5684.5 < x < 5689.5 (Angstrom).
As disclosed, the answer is 4.888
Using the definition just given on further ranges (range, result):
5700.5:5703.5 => 5.092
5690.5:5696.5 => 5.54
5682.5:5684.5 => 4.803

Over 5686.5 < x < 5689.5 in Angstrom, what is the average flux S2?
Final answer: 4.75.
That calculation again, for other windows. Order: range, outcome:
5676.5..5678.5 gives 4.86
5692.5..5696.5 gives 4.9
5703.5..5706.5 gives 4.42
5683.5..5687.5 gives 4.72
